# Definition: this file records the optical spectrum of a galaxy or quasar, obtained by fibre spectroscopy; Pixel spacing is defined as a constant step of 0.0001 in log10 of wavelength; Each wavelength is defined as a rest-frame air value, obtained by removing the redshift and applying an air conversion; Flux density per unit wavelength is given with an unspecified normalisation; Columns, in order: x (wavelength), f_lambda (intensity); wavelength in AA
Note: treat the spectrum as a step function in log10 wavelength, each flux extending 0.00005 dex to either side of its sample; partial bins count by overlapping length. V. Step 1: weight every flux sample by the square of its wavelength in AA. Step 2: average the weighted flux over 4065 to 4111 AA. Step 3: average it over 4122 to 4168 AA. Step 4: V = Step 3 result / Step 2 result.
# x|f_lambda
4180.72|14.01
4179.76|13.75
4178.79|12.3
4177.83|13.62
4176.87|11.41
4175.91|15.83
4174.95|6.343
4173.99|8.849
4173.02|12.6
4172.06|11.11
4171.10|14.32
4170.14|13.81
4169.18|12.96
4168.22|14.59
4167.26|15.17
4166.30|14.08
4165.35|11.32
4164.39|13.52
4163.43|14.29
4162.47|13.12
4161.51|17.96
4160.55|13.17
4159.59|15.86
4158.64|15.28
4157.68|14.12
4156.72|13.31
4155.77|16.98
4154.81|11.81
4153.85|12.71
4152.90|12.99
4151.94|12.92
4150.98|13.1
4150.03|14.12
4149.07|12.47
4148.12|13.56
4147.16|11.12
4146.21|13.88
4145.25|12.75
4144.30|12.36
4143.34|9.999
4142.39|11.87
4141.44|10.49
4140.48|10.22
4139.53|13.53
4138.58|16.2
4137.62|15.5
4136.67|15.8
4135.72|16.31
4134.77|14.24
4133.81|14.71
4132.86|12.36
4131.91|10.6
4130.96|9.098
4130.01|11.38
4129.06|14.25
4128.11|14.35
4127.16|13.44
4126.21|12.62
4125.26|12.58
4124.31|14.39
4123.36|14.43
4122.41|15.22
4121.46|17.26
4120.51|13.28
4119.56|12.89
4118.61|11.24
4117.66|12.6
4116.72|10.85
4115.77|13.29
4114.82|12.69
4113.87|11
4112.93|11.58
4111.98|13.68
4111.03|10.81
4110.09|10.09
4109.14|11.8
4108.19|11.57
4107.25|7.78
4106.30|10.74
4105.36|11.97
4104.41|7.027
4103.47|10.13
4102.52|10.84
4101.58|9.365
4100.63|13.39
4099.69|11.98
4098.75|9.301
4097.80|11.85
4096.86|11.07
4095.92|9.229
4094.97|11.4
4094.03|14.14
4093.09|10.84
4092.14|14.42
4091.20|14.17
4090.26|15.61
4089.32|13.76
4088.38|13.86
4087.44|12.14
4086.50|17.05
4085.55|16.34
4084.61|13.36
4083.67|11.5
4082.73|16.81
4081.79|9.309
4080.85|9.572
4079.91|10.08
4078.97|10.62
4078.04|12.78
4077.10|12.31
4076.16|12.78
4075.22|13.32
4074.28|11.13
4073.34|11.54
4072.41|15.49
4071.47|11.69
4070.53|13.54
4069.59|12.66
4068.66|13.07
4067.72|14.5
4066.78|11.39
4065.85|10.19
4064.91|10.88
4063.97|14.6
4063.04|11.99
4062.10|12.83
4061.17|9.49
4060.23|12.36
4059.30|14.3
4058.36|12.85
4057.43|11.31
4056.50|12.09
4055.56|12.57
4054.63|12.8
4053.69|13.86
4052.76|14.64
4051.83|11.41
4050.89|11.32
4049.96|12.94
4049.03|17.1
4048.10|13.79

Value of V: 1.15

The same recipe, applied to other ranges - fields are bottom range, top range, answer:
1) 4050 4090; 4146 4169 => 1.14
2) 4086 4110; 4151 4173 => 1.21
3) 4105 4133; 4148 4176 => 1.11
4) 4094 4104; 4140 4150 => 1.11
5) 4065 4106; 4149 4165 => 1.18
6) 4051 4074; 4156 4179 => 1.12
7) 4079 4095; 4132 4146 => 1.03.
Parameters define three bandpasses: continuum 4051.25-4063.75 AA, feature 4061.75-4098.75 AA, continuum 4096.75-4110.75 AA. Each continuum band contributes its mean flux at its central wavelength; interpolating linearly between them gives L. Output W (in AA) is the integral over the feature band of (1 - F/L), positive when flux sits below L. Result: -3.4 AA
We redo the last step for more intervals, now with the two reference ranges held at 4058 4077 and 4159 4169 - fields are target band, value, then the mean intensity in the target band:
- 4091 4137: 4.0 AA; 12.2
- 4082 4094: -1.1 AA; 14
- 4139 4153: 1.6 AA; 12.4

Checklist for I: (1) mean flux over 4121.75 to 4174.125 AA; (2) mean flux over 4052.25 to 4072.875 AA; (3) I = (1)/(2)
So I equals 1.06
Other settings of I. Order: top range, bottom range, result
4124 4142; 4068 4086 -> 1.06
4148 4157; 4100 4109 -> 1.29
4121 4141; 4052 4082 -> 1.12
